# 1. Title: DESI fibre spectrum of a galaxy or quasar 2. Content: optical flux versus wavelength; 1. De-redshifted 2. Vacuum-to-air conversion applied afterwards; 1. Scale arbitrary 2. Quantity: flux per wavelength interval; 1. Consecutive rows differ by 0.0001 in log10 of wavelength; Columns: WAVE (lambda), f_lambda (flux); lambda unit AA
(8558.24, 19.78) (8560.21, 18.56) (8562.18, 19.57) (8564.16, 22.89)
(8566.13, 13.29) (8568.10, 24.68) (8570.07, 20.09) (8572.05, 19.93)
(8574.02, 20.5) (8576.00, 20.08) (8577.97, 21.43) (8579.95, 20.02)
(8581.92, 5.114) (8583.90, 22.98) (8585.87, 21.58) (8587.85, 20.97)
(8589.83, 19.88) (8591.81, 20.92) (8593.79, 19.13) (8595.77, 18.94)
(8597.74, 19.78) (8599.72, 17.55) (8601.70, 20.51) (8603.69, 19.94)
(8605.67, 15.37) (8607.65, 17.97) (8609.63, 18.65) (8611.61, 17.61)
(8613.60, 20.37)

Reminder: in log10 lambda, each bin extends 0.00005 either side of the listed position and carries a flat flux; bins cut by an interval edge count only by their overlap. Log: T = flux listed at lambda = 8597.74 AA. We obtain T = 19.78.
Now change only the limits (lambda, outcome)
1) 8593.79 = 19.13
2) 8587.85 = 20.97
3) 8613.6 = 20.37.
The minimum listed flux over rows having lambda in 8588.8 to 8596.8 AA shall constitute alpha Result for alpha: 18.94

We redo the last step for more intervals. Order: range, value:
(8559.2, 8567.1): 13.29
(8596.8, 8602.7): 17.55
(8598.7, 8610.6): 15.37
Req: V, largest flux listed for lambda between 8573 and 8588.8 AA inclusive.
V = 22.98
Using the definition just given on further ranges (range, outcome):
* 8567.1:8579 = 24.68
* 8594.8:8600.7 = 19.78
